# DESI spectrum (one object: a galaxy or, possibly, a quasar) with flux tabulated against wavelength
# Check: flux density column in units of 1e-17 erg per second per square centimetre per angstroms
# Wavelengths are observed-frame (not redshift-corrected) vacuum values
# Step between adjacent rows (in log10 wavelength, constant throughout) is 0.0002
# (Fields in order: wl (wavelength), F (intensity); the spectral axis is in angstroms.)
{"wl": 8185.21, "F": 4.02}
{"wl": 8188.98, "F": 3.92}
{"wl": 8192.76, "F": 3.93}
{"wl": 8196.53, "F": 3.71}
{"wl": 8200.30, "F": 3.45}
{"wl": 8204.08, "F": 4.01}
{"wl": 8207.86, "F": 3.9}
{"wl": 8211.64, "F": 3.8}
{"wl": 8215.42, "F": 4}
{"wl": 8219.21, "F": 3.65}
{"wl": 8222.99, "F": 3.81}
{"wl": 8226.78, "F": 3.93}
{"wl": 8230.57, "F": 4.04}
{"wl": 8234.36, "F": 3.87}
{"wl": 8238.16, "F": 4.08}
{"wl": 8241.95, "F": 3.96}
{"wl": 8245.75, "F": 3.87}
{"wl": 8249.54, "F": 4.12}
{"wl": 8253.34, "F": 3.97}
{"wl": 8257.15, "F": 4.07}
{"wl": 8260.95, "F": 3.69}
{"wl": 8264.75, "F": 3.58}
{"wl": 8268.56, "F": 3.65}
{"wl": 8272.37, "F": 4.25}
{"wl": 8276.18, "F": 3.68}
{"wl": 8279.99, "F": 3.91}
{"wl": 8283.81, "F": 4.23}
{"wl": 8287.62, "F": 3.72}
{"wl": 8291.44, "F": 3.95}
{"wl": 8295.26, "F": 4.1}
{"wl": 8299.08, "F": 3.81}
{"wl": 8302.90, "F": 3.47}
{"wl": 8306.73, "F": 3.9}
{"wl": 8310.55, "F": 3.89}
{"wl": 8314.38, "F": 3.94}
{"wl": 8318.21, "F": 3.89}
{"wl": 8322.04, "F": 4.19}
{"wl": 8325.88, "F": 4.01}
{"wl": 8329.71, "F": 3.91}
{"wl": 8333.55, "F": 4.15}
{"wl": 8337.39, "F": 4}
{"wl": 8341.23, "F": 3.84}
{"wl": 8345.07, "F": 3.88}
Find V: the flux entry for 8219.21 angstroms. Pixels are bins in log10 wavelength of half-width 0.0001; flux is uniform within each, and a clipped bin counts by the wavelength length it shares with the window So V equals 3.65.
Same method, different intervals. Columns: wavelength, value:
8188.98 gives 3.92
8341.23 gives 3.84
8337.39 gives 4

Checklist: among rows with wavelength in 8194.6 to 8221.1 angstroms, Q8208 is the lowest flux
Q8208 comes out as 3.45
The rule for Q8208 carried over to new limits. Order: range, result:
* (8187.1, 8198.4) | 3.71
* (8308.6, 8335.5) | 3.89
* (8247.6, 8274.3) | 3.58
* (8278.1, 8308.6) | 3.47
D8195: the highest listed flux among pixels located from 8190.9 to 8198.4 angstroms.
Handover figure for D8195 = 3.93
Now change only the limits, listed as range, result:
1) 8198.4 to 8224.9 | 4.01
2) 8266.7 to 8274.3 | 4.25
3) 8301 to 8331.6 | 4.19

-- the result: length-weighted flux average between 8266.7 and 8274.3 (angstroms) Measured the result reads 3.95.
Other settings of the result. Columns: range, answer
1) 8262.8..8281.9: 3.81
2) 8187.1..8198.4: 3.85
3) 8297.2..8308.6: 3.72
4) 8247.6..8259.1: 4.05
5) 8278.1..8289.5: 3.95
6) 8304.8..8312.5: 3.89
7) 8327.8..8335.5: 4.03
